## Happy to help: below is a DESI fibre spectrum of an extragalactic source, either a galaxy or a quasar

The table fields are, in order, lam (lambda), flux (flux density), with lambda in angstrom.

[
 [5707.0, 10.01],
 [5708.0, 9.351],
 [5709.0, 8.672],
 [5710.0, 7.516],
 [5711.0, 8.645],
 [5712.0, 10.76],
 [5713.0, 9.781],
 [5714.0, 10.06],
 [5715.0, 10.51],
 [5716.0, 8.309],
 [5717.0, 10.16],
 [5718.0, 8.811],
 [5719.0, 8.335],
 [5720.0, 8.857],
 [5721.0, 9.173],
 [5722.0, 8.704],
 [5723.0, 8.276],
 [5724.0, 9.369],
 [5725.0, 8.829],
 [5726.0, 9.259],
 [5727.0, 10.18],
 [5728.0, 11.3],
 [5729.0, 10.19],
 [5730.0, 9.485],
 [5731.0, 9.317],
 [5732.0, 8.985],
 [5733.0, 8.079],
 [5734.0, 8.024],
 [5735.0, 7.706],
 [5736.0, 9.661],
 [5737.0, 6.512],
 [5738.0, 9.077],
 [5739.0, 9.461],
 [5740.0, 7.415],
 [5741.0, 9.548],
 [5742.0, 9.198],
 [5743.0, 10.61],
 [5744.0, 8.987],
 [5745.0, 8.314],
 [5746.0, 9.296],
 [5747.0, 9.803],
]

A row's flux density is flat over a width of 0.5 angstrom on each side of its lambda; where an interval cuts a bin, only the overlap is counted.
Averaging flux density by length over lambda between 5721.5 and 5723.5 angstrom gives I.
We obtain 8.49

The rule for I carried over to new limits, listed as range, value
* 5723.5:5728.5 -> 9.79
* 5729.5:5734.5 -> 8.78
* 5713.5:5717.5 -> 9.76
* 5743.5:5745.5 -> 8.65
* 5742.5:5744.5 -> 9.8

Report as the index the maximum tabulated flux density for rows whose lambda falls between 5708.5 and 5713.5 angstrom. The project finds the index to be 10.76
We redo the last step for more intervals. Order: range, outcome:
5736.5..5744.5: 10.61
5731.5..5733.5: 8.985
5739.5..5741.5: 9.548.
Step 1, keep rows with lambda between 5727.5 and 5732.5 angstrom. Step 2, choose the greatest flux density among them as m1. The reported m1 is 11.3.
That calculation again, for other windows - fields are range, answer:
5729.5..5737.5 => 9.661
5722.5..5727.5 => 10.18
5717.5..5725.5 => 9.369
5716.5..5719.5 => 10.16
